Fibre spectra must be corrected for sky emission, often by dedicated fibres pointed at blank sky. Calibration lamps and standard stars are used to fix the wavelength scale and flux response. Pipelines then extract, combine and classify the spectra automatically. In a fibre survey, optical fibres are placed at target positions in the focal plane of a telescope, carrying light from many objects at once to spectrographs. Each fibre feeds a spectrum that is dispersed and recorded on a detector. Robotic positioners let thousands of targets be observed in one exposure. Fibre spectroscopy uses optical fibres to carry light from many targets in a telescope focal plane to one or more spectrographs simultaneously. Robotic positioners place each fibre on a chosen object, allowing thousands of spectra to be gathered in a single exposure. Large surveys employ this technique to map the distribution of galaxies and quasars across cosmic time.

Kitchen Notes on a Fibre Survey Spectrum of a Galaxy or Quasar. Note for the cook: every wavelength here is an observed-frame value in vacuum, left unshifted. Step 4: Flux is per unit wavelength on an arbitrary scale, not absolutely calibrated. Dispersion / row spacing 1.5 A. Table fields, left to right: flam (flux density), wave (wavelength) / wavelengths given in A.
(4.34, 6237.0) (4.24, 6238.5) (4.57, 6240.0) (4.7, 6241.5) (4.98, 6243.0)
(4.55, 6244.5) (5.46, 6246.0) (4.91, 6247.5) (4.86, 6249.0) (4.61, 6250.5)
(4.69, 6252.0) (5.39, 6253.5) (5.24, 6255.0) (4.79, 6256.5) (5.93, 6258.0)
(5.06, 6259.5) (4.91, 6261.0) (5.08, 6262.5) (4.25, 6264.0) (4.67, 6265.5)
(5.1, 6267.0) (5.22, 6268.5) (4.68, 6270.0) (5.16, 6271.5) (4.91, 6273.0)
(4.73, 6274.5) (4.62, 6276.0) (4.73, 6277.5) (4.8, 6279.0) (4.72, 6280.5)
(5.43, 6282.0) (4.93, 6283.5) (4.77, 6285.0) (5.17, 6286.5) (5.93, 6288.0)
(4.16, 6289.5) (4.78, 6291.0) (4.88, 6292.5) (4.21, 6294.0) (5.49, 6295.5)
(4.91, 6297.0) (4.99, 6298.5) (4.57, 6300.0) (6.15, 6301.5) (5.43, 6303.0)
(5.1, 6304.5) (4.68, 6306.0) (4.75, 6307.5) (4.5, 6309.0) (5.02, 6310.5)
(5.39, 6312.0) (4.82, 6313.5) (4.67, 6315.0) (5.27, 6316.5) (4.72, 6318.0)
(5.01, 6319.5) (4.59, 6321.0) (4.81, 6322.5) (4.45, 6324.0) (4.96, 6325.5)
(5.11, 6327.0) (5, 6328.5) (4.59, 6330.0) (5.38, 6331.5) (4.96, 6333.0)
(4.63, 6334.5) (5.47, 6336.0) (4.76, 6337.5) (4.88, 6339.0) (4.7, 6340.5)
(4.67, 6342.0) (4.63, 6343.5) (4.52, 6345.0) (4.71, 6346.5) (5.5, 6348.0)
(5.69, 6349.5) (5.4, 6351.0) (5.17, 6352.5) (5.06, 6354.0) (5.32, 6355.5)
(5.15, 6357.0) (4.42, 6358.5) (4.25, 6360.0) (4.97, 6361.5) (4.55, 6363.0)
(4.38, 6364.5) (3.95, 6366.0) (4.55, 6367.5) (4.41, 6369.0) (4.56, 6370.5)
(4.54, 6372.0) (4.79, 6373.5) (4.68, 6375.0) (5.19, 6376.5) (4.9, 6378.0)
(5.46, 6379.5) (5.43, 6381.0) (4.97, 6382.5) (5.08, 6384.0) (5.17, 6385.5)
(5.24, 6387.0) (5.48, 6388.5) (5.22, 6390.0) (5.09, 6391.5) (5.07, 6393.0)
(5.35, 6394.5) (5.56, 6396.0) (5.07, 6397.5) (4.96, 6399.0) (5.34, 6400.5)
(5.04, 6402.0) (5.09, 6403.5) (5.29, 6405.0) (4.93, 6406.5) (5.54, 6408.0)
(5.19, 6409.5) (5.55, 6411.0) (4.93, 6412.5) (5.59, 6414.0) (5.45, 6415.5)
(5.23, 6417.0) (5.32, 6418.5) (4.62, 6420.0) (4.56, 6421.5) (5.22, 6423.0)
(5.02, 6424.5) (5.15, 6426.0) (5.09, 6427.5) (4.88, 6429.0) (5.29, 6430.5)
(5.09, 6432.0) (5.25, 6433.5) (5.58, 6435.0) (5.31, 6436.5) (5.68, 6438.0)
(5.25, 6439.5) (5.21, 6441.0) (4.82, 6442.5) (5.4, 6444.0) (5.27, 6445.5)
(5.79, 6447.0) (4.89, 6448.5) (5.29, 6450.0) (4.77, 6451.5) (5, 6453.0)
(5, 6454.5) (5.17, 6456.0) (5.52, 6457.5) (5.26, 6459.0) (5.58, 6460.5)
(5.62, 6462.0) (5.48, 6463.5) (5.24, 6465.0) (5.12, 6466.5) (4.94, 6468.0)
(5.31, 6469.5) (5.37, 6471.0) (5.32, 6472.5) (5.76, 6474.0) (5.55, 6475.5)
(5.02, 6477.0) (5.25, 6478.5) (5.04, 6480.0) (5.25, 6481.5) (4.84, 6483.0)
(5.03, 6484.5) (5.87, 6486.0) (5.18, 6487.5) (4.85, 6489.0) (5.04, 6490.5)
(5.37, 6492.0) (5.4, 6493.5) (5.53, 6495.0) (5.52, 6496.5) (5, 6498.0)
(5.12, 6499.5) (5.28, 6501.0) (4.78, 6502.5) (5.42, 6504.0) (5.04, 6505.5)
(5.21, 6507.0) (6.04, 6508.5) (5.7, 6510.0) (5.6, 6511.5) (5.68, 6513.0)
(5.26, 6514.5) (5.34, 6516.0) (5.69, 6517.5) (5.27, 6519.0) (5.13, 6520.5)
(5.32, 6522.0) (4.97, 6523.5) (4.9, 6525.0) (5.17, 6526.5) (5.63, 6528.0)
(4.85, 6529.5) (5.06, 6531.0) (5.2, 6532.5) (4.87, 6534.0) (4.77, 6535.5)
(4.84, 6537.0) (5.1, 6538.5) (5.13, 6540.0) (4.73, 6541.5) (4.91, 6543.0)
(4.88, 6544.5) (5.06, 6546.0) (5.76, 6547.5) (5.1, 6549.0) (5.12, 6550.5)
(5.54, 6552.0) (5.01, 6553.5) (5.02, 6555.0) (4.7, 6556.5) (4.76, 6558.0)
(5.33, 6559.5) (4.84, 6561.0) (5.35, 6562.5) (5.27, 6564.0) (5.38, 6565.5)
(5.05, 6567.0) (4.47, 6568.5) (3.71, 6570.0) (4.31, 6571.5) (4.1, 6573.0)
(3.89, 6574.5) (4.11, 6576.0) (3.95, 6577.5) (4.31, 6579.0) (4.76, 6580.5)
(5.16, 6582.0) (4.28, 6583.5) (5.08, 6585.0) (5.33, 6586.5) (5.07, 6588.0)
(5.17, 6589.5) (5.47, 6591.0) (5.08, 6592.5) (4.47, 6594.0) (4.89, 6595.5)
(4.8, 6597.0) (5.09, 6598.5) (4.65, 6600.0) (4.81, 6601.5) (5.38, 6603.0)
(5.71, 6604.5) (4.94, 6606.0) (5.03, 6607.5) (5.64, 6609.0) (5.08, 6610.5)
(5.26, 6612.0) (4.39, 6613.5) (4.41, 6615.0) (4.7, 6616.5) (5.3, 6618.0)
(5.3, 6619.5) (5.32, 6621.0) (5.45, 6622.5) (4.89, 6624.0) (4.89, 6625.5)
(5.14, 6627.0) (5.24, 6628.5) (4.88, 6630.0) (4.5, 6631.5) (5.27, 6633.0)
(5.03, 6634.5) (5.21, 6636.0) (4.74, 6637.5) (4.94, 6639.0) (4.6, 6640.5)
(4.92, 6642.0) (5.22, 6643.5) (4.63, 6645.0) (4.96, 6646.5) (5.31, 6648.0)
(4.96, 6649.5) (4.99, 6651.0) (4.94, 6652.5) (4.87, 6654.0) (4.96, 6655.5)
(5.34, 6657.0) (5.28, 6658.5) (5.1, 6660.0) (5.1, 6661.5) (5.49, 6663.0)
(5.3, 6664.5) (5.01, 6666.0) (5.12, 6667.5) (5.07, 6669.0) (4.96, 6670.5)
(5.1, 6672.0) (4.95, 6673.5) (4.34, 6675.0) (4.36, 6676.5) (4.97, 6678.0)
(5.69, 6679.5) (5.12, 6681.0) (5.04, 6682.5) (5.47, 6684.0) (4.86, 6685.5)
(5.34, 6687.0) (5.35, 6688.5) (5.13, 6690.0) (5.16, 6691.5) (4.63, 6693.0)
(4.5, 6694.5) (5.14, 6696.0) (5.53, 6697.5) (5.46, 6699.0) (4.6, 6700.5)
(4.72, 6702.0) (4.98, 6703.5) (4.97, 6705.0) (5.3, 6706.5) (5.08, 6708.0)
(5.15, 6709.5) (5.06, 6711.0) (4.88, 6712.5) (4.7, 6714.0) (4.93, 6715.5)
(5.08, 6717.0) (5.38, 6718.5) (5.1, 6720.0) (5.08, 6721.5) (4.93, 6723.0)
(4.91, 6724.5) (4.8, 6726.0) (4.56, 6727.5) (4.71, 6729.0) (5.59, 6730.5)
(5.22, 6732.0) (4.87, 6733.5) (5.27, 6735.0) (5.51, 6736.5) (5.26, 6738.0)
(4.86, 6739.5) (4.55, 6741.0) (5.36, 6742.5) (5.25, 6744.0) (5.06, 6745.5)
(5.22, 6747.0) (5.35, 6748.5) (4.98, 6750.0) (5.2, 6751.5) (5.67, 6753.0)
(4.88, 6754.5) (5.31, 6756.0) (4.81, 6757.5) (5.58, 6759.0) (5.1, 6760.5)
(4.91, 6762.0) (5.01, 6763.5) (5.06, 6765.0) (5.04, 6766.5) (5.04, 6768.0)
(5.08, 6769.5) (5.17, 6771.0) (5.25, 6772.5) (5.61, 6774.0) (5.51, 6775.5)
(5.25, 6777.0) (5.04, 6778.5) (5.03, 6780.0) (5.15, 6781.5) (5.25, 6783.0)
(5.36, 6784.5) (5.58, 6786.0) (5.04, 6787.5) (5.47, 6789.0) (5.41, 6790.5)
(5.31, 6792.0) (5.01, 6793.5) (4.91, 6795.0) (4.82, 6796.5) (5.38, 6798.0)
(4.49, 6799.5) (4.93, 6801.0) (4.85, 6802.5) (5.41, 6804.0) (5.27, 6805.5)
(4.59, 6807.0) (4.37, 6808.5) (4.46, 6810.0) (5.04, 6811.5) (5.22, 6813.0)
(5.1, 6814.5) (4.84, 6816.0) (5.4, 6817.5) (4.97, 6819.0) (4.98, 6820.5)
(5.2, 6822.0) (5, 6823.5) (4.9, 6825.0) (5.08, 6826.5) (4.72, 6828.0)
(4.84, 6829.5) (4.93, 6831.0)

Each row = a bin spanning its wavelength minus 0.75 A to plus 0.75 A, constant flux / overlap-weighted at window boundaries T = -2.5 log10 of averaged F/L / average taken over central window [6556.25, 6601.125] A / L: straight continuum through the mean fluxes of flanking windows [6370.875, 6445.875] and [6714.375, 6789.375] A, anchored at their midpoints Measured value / 0.086 mag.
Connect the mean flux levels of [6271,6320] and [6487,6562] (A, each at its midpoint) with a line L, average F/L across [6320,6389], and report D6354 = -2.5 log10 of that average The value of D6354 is 0.03 mag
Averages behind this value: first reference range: 4.95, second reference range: 5.18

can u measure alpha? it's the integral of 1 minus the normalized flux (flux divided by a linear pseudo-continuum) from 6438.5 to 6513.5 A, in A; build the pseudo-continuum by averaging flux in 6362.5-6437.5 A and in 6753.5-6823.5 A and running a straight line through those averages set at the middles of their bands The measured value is -3.0 A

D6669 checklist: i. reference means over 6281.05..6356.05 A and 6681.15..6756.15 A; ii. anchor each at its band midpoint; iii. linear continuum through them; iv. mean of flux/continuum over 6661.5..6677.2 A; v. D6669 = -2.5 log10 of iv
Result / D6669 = 0.02 mag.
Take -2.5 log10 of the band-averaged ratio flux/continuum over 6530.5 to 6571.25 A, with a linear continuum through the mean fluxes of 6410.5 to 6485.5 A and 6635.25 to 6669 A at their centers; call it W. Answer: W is 0.03 mag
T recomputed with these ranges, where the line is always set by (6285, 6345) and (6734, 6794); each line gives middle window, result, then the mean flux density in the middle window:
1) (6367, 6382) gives 0.02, 4.86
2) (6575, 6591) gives 0.08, 4.74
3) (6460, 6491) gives -0.05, 5.27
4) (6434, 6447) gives -0.07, 5.34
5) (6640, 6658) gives 0.03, 4.98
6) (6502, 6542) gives -0.04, 5.22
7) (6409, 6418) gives -0.07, 5.33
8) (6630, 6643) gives 0.05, 4.91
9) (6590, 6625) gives 0.01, 5.05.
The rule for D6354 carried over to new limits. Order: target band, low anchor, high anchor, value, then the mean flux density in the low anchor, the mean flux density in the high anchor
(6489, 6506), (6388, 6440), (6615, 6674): -0.01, 5.21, 5.04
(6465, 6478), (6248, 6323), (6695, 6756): -0.06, 4.95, 5.08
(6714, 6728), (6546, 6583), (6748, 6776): 0.03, 4.79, 5.18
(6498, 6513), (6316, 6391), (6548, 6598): -0.11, 4.91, 4.82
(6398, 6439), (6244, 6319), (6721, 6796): -0.04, 4.96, 5.15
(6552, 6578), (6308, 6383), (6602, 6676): 0.07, 4.87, 5.04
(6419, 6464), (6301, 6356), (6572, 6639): -0.05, 4.98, 4.91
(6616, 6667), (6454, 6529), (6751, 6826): 0.03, 5.3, 5.1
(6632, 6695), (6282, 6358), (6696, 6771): 0.01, 4.97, 5.08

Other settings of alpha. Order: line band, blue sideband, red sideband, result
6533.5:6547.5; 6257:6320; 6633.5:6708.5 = 0.1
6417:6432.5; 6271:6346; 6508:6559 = 0.0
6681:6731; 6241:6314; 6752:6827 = 0.5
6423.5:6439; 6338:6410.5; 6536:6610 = -0.9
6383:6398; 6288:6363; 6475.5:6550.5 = -0.6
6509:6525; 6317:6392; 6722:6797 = -1.2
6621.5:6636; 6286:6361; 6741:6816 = 0.0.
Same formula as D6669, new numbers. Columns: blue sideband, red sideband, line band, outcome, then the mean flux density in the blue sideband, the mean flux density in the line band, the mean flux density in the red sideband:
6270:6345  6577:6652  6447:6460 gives -0.047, 4.91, 5.16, 4.98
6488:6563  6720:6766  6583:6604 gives 0.036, 5.18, 4.99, 5.1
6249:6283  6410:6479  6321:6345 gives 0.045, 4.94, 4.85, 5.24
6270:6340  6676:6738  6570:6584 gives 0.171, 4.93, 4.29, 5.06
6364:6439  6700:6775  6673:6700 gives 0.006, 5.09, 5.05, 5.08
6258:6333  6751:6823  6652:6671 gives -0.012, 4.93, 5.12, 5.11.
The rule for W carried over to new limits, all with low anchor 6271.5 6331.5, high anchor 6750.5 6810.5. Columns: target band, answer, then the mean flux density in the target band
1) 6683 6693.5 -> -0.01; 5.14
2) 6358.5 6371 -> 0.12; 4.45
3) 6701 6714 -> 0.02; 4.99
